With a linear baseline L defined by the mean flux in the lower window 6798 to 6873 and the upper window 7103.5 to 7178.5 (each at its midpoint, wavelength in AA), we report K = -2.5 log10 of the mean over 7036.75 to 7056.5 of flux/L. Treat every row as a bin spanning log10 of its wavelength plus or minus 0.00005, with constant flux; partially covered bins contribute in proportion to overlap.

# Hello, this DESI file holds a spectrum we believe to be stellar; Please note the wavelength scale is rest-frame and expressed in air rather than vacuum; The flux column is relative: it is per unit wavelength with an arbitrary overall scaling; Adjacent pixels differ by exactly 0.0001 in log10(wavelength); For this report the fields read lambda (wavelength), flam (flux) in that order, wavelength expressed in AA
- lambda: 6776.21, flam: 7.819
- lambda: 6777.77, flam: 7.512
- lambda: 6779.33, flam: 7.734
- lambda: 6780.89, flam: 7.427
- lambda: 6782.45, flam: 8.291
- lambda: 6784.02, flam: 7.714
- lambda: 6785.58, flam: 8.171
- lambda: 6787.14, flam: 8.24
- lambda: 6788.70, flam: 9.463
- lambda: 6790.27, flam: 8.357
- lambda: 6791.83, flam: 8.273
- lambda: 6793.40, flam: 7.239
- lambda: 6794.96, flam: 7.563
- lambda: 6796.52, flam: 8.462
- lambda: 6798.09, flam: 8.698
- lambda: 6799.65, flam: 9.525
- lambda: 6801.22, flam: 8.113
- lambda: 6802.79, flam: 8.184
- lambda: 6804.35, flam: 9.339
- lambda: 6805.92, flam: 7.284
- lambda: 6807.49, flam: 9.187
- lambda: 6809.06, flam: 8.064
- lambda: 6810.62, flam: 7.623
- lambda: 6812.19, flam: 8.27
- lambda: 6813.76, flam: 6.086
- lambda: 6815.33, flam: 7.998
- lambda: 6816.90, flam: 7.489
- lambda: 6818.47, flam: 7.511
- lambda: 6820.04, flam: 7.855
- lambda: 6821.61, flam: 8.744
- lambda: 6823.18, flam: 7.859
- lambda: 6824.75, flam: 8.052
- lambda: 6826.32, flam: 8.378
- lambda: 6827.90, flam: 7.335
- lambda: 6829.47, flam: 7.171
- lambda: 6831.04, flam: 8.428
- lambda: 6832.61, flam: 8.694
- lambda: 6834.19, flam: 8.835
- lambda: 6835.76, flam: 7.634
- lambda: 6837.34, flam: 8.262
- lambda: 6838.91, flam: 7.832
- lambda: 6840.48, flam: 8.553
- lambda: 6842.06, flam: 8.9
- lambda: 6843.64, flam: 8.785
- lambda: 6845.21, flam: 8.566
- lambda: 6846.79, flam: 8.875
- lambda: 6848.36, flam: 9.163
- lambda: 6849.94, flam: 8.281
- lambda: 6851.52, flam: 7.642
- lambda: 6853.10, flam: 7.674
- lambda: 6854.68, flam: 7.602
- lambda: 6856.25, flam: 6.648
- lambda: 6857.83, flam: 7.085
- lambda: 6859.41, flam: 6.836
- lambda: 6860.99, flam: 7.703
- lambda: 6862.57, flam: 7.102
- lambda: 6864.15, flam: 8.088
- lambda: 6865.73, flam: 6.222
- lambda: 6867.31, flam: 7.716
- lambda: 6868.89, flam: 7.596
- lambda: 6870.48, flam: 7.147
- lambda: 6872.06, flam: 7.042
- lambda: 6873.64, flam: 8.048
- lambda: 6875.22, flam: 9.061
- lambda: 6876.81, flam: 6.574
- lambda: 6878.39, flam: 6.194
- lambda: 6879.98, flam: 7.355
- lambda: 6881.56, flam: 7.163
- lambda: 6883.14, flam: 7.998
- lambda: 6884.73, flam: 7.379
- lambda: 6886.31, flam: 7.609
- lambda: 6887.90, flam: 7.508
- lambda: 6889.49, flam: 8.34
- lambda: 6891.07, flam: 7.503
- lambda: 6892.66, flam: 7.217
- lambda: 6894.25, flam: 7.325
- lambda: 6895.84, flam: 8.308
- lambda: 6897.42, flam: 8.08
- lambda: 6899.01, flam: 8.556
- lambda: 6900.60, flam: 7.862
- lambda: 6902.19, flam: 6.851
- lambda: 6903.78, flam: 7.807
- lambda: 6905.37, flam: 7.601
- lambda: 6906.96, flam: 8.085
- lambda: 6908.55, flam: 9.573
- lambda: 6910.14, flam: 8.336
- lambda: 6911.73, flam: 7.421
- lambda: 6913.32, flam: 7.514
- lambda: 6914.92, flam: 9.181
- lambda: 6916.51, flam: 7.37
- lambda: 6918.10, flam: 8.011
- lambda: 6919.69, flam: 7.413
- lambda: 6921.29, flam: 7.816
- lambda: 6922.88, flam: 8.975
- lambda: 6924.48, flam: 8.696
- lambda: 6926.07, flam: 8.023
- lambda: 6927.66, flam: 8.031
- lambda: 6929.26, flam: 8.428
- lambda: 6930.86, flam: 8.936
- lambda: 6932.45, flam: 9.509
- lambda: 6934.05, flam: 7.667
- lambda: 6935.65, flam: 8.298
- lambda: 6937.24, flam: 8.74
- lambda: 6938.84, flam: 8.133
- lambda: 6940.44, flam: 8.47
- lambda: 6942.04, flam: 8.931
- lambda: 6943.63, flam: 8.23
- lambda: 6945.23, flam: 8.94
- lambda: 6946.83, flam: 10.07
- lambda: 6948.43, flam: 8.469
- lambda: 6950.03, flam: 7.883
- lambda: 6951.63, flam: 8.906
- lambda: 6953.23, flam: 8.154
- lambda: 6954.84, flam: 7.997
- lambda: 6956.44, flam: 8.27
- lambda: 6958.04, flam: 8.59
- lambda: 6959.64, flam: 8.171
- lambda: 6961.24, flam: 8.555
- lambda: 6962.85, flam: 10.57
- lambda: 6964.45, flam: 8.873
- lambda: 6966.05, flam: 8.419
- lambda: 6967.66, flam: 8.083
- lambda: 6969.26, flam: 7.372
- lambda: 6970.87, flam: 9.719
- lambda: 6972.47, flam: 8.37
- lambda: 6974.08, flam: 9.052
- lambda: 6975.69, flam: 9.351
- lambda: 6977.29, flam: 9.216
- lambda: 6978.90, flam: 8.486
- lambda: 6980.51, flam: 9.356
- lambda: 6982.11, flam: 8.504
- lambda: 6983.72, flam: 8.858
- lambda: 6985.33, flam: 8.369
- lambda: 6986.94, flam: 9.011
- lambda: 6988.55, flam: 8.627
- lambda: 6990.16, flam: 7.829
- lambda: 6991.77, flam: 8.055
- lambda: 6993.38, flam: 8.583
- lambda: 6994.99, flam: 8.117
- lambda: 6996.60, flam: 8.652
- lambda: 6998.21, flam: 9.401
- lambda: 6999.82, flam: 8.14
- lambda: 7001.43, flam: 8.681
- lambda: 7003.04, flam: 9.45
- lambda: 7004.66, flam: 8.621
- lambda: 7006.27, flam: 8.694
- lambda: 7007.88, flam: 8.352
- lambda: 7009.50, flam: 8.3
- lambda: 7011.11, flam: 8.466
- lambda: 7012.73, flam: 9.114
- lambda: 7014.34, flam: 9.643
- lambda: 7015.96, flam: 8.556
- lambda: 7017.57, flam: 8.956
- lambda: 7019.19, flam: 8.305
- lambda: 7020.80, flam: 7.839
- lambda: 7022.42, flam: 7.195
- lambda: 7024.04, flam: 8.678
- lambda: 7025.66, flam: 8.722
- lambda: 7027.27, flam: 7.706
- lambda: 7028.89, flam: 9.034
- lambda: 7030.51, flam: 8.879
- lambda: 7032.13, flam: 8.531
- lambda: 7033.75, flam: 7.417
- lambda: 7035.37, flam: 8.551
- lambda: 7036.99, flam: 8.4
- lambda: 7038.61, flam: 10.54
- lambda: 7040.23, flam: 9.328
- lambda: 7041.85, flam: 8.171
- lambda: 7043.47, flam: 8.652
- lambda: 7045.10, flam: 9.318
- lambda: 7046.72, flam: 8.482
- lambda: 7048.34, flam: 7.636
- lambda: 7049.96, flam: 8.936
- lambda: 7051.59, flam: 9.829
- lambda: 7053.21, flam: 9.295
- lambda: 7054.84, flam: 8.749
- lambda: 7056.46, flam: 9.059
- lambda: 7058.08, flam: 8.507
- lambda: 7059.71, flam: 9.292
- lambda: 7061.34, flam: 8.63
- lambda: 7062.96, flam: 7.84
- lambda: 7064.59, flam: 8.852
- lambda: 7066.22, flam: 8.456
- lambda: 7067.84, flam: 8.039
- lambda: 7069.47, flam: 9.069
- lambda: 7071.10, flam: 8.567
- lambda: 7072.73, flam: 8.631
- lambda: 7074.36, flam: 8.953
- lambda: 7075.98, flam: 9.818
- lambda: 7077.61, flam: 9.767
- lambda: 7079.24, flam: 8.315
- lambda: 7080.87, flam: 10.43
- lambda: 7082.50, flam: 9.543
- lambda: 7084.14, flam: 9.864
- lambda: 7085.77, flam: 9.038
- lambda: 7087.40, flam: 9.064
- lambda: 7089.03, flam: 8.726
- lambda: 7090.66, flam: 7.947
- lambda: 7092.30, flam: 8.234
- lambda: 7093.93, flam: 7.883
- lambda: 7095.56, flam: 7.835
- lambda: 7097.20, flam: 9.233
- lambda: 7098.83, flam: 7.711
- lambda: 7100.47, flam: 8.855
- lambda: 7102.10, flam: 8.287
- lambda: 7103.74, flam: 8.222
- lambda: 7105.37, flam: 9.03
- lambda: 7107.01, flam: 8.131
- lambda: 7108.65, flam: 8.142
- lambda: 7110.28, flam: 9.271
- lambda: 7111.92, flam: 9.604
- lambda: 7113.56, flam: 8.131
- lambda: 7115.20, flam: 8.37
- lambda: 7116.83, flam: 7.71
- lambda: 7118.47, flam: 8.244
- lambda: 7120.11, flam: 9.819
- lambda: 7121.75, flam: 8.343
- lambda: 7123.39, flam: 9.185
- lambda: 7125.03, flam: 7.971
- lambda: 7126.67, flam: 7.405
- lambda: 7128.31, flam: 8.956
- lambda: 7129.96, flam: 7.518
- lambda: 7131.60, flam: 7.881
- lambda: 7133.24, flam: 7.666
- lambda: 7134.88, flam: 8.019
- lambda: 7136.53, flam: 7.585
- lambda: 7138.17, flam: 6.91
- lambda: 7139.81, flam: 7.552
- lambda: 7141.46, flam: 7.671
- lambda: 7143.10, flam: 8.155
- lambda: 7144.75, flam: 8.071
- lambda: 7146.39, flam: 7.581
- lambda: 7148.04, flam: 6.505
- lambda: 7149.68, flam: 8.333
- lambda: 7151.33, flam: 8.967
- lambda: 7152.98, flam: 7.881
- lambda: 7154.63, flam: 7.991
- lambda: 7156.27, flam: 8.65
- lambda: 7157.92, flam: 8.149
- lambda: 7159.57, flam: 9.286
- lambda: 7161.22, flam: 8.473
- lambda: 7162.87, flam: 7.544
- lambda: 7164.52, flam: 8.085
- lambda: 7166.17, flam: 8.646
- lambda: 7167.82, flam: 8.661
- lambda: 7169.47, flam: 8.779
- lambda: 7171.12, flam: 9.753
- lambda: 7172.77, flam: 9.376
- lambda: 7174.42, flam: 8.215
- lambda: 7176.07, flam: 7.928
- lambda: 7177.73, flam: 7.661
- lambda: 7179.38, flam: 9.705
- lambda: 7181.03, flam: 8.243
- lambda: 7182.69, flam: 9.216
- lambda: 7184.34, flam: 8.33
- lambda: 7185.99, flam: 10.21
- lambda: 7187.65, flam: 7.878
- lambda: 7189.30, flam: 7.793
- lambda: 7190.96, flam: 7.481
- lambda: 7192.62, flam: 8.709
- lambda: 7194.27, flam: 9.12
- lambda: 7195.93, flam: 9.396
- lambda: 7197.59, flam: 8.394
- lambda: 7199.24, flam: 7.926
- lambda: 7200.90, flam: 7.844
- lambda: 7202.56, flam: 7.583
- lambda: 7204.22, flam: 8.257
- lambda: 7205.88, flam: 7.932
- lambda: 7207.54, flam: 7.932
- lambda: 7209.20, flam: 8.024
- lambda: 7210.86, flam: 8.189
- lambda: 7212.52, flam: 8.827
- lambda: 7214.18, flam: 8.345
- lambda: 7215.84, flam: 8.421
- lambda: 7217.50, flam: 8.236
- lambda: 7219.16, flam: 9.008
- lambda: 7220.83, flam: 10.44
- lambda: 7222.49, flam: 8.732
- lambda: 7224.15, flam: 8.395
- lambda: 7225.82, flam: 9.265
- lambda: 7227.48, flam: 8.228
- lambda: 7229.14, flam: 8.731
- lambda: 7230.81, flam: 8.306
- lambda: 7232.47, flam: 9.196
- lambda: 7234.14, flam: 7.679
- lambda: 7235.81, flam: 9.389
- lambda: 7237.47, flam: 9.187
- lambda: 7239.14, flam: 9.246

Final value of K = -0.10 mag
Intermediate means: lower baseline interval 7.94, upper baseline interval 8.26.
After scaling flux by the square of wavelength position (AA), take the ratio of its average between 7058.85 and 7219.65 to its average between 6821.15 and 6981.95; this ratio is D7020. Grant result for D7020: 1.11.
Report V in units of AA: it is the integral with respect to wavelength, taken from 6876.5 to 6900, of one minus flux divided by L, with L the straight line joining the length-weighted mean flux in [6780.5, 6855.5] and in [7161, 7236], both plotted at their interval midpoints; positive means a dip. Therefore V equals 1.9 AA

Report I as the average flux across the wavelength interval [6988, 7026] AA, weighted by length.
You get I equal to 8.54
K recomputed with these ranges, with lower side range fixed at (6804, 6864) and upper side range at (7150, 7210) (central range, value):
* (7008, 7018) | -0.07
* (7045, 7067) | -0.06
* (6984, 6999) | -0.04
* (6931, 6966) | -0.07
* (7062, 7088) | -0.09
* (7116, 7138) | 0.03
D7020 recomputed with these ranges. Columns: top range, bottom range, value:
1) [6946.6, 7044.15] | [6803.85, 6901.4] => 1.15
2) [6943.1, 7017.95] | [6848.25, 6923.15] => 1.16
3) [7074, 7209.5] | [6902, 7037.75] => 1.04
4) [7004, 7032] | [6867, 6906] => 1.17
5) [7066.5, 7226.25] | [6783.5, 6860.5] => 1.15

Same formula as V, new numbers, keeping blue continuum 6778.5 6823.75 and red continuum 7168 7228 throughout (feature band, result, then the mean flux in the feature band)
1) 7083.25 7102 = -0.3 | 8.57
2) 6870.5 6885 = 1.4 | 7.41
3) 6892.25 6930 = 0.9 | 8.03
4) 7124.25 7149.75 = 2.3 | 7.72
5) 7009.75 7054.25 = -1.6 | 8.67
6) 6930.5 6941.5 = -0.4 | 8.53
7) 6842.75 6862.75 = 0.7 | 7.87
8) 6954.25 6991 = -1.7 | 8.68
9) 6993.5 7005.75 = -0.6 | 8.72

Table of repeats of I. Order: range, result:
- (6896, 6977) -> 8.41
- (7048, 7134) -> 8.66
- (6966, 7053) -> 8.65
